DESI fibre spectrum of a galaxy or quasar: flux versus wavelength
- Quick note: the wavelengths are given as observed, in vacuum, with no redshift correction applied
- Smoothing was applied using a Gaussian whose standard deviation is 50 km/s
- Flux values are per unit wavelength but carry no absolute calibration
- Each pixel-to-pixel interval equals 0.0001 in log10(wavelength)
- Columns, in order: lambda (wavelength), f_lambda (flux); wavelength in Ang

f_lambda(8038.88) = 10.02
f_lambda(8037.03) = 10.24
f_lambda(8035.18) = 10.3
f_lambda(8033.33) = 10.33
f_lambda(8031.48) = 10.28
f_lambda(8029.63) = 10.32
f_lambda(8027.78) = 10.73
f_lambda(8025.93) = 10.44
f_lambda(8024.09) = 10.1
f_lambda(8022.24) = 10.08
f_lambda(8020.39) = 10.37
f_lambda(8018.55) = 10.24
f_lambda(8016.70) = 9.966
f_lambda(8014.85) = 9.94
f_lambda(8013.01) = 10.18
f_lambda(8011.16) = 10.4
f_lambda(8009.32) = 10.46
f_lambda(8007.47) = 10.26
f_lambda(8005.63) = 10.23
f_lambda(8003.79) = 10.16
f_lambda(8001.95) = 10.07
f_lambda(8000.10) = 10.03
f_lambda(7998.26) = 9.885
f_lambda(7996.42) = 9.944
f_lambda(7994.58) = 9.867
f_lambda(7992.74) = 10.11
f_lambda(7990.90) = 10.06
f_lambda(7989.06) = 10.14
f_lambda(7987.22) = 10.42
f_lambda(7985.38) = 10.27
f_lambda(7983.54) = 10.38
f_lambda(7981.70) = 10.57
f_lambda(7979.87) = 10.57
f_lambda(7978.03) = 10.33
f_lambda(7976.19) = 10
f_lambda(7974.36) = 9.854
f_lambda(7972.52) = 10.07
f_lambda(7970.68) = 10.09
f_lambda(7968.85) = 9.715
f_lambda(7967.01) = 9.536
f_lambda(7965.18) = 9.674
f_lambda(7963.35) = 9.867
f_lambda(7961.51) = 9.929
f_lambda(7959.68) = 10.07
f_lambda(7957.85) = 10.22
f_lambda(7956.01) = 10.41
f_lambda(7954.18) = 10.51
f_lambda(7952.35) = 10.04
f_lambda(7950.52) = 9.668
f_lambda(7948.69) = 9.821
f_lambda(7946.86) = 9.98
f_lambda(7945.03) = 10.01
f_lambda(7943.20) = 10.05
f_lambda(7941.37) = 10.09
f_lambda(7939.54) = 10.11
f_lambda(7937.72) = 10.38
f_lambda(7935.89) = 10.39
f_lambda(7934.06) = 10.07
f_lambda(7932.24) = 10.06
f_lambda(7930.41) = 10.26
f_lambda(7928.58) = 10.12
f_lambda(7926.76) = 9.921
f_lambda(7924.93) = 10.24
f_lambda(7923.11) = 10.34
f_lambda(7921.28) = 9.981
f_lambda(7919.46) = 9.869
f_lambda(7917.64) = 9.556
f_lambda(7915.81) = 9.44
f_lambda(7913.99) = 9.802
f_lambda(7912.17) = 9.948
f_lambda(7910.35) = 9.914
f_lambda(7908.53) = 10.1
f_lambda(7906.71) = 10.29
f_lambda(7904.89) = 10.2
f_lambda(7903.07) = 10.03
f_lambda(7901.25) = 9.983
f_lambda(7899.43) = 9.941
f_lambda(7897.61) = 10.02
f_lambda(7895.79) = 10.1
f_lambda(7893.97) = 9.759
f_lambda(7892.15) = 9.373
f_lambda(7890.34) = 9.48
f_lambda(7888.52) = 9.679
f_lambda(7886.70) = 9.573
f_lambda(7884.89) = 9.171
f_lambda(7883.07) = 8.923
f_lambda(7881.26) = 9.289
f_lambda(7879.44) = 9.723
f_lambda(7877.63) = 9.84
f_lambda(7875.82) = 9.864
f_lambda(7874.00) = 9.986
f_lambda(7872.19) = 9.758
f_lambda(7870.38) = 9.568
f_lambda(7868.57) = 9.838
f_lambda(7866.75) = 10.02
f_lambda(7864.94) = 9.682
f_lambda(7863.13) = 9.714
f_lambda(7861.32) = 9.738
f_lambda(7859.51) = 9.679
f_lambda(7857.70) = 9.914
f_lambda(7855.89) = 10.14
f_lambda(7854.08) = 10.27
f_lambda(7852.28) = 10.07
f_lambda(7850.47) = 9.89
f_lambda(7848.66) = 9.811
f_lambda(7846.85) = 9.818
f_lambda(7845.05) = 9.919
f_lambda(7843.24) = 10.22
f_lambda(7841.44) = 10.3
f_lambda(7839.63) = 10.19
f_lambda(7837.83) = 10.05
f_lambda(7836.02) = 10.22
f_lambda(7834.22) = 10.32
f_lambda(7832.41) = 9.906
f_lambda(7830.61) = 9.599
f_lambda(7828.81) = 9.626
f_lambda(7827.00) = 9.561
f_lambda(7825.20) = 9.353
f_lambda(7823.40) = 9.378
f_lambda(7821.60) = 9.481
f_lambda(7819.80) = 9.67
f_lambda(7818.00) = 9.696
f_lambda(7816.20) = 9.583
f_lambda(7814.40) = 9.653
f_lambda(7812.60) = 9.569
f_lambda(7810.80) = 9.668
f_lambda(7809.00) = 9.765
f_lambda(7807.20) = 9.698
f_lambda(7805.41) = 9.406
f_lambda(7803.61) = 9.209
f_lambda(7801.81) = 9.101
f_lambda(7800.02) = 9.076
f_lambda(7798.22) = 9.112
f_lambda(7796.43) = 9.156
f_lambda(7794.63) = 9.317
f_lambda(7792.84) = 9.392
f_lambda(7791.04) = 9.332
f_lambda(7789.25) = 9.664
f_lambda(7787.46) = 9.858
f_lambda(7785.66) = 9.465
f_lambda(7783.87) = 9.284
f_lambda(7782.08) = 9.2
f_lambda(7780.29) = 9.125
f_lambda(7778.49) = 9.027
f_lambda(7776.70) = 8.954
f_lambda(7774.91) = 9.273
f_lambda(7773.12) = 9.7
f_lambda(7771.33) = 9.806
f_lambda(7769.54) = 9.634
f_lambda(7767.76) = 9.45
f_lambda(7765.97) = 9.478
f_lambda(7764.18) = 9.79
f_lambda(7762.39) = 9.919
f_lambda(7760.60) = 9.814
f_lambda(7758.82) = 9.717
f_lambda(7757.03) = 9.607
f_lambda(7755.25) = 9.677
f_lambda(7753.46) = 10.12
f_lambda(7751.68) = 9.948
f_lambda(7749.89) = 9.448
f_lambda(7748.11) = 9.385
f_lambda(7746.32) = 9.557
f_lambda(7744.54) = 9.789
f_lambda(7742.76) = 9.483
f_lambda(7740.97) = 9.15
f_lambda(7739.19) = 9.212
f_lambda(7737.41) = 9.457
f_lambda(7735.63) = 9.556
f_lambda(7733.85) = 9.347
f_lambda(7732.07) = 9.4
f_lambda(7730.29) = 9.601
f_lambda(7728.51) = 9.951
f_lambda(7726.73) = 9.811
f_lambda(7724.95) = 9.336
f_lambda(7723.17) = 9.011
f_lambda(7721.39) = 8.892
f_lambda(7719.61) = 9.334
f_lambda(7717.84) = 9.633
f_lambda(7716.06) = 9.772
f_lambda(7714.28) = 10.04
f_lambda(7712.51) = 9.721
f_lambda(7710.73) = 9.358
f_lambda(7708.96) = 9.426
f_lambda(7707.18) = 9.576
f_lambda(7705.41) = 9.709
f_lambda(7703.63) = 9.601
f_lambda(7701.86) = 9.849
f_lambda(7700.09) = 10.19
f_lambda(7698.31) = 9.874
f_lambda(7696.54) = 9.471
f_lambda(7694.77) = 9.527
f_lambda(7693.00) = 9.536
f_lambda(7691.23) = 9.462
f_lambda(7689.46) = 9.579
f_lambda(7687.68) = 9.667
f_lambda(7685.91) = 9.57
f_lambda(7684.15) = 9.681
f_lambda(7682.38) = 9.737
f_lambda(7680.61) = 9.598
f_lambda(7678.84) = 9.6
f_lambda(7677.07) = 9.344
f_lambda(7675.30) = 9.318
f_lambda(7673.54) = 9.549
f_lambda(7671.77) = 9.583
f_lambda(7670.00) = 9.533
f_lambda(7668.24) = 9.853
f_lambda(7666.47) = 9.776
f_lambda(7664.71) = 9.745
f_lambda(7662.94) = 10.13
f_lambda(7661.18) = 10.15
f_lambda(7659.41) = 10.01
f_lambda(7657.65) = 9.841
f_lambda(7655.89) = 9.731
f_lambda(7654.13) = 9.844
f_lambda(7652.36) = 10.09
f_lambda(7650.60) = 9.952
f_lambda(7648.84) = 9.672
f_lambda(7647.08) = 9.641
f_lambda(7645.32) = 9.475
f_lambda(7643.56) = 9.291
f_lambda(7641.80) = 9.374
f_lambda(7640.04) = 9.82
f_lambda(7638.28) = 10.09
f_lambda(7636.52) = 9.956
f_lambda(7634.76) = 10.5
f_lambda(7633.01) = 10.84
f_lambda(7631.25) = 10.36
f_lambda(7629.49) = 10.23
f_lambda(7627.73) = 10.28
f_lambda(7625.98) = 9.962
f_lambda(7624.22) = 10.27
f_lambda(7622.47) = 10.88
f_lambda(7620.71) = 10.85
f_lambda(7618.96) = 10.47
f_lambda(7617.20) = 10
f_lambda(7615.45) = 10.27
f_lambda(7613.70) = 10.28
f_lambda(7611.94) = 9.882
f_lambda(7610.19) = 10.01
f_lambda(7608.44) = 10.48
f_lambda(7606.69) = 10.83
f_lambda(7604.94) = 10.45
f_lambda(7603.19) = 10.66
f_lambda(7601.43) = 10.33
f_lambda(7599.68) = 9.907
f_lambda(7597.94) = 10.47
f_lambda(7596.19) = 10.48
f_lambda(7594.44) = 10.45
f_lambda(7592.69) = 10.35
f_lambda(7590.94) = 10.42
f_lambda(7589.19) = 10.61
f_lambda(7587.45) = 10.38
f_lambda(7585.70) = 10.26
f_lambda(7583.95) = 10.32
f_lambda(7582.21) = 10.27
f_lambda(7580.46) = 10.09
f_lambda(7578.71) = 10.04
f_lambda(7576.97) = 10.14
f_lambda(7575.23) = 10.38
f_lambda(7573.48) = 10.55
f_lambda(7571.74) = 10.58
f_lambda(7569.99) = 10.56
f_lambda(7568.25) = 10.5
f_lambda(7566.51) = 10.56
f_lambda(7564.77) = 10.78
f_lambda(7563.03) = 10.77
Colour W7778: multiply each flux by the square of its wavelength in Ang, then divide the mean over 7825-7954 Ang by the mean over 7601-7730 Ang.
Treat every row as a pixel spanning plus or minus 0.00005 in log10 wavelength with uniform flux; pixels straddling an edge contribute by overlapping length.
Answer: 1.1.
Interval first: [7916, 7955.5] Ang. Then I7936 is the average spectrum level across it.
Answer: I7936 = 10.1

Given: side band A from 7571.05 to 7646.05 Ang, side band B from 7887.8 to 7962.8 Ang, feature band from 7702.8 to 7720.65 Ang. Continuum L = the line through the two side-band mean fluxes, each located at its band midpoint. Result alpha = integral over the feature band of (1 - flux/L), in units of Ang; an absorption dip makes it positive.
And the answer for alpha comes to 1.0 Ang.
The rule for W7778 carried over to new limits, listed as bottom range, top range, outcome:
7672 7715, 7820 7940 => 1.08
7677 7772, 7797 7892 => 1.04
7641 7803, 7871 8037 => 1.11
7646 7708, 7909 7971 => 1.10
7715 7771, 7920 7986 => 1.11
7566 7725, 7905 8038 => 1.10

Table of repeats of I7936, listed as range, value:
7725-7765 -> 9.62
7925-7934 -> 10.1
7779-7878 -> 9.68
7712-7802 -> 9.49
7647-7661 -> 9.87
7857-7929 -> 9.81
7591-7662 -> 10.2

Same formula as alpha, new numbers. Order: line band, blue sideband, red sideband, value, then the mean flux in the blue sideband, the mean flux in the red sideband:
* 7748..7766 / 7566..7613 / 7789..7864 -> 0.3 Ang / 10.4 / 9.7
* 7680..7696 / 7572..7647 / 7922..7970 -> 1.0 Ang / 10.3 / 10.1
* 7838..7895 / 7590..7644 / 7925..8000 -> 2.0 Ang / 10.3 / 10.1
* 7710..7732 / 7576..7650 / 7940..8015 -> 1.4 Ang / 10.2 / 10.1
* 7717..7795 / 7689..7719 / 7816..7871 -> 1.9 Ang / 9.67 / 9.85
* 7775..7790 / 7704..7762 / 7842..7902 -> 0.5 Ang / 9.56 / 9.78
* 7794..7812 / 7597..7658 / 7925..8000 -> 1.4 Ang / 10.1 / 10.1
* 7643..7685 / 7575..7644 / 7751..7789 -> 1.3 Ang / 10.3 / 9.56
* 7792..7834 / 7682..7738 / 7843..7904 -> 0.9 Ang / 9.58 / 9.78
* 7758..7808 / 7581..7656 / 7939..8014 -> 3.6 Ang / 10.2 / 10.1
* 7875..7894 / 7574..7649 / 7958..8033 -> 1.2 Ang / 10.2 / 10.1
